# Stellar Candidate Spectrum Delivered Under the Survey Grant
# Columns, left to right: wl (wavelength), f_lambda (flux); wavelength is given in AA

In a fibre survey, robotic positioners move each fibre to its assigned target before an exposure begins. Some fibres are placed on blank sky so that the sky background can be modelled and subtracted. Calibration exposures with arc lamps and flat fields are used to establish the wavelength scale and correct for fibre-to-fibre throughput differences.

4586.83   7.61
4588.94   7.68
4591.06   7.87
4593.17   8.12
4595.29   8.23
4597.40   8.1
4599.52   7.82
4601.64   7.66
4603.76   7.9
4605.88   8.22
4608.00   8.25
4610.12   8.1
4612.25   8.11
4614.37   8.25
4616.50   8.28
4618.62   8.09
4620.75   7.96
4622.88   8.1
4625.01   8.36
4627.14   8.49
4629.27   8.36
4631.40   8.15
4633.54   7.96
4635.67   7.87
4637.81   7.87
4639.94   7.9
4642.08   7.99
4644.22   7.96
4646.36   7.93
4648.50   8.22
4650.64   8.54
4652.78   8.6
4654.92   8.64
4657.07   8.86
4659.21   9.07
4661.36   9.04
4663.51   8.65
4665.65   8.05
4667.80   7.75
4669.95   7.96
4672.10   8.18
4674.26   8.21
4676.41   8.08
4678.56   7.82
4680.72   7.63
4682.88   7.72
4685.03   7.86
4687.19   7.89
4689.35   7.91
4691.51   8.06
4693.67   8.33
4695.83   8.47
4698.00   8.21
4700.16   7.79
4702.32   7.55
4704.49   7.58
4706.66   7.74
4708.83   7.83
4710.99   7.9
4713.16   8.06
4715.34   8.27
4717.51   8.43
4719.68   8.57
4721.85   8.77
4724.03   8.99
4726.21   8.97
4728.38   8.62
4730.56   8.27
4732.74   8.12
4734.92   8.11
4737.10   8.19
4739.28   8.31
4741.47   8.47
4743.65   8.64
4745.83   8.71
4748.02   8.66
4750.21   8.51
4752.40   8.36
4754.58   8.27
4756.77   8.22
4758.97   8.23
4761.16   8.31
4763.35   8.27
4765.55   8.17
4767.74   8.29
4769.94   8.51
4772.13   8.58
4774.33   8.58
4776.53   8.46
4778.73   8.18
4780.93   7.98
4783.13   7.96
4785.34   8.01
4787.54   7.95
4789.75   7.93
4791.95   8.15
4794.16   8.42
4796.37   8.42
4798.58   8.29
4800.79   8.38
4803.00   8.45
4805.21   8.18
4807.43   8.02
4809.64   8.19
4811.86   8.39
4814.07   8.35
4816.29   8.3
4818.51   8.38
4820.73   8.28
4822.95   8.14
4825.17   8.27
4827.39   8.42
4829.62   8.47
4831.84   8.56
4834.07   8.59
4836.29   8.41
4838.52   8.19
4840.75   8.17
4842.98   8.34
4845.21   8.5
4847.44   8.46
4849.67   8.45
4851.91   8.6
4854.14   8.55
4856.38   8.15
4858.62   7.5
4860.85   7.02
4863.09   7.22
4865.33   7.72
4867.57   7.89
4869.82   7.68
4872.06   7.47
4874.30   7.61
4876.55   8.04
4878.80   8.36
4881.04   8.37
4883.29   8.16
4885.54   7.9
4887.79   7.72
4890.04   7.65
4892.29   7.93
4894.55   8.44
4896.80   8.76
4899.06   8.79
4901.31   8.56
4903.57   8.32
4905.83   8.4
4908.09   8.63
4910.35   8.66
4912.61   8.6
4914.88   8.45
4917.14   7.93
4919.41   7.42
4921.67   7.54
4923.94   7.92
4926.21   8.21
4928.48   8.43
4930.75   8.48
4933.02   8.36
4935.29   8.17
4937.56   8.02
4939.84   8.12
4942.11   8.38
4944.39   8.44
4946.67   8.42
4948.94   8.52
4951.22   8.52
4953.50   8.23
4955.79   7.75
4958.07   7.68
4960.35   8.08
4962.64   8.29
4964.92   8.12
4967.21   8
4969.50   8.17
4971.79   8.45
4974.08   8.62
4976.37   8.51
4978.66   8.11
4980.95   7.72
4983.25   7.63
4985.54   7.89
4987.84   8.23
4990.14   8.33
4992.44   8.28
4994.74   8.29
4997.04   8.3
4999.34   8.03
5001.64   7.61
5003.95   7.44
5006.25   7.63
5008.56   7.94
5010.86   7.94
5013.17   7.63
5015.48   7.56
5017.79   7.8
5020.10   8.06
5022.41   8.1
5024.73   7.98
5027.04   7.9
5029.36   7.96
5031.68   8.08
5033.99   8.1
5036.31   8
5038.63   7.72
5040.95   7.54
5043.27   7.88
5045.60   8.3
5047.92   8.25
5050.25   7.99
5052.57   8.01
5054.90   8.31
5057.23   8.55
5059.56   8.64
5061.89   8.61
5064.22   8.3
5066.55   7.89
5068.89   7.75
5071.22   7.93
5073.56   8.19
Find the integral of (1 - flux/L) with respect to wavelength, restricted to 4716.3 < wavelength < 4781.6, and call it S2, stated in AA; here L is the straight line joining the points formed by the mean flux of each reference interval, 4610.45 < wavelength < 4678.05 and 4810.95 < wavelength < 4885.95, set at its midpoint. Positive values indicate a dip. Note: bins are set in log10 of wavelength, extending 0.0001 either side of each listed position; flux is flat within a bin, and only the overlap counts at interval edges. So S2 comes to -1.9 AA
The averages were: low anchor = 8.24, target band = 8.43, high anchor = 8.15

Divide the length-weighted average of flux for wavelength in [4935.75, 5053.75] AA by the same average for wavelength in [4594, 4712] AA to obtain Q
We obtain 0.99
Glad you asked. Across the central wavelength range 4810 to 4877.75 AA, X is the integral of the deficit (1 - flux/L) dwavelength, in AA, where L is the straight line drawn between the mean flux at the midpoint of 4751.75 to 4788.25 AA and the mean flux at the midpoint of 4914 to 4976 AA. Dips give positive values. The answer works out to 0.72 AA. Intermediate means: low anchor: 8.26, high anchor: 8.18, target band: 8.14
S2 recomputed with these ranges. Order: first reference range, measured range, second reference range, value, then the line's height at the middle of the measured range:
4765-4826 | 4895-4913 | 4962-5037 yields -1.00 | 8.13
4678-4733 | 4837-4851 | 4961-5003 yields -0.38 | 8.14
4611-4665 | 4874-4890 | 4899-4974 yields 0.45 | 8.25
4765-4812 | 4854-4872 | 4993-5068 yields 1.14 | 8.18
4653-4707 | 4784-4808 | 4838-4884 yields -0.42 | 8.06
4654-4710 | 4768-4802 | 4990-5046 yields -0.86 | 8.05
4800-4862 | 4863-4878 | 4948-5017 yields 0.93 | 8.22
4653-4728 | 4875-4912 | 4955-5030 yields -1.01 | 8.07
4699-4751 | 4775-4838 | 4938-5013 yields -0.29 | 8.23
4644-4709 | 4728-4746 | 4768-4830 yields -0.33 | 8.2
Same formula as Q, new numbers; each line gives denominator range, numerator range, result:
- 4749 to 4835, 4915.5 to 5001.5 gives 0.98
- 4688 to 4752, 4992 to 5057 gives 0.96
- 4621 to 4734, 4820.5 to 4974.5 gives 1.00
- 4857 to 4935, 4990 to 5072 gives 0.99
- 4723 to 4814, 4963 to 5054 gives 0.96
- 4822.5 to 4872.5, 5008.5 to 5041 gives 0.97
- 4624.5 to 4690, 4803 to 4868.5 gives 1.00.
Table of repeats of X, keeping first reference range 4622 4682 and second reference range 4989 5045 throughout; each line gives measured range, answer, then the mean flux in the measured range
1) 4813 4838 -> -0.9 AA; 8.37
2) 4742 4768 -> -0.8 AA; 8.39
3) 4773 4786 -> -0.1 AA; 8.2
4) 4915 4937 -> -0.2 AA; 8.07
